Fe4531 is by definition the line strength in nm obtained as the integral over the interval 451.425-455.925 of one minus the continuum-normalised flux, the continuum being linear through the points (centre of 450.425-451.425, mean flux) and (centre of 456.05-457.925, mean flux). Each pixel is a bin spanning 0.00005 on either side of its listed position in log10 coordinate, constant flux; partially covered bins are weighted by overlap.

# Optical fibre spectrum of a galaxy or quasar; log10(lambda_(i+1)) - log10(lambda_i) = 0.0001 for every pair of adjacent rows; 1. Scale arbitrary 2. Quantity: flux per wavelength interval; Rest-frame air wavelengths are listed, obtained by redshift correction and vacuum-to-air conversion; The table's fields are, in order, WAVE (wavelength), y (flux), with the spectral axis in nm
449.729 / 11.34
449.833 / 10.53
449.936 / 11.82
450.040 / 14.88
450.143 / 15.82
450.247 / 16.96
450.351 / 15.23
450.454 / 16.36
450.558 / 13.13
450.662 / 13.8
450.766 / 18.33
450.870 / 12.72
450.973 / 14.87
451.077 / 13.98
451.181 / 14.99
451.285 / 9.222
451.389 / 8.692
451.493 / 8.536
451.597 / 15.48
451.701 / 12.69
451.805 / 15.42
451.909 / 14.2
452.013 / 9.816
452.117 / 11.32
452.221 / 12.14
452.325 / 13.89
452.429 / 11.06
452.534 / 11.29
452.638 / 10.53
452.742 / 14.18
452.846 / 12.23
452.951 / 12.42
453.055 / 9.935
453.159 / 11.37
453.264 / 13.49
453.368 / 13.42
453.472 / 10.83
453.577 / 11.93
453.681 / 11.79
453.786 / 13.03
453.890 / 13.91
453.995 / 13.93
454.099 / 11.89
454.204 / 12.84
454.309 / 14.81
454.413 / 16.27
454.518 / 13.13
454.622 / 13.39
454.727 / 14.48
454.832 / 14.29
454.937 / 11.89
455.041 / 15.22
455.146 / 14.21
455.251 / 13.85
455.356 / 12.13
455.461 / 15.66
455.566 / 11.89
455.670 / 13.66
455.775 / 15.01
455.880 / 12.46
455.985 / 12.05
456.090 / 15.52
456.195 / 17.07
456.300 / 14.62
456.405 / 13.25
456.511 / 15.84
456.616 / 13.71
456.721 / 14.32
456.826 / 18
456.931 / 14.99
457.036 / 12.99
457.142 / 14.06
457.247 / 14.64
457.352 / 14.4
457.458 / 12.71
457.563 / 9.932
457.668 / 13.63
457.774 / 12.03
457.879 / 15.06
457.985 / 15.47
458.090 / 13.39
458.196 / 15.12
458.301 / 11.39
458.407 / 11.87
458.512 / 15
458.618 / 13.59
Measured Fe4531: 0.32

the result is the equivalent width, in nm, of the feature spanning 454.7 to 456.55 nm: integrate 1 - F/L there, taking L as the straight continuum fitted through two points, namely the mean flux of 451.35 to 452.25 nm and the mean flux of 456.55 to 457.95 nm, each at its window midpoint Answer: -0.09 nm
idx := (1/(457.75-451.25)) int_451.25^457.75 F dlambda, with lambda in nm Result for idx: 13.2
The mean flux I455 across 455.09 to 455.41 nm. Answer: 13.4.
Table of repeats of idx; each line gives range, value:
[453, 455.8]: 13.3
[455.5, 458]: 14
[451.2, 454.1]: 12.1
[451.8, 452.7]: 12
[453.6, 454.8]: 13.6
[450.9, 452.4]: 12.5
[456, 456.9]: 15.1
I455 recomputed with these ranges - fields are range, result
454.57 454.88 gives 14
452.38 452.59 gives 11.1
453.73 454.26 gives 13.1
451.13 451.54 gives 10.4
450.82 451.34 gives 13.1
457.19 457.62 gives 13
